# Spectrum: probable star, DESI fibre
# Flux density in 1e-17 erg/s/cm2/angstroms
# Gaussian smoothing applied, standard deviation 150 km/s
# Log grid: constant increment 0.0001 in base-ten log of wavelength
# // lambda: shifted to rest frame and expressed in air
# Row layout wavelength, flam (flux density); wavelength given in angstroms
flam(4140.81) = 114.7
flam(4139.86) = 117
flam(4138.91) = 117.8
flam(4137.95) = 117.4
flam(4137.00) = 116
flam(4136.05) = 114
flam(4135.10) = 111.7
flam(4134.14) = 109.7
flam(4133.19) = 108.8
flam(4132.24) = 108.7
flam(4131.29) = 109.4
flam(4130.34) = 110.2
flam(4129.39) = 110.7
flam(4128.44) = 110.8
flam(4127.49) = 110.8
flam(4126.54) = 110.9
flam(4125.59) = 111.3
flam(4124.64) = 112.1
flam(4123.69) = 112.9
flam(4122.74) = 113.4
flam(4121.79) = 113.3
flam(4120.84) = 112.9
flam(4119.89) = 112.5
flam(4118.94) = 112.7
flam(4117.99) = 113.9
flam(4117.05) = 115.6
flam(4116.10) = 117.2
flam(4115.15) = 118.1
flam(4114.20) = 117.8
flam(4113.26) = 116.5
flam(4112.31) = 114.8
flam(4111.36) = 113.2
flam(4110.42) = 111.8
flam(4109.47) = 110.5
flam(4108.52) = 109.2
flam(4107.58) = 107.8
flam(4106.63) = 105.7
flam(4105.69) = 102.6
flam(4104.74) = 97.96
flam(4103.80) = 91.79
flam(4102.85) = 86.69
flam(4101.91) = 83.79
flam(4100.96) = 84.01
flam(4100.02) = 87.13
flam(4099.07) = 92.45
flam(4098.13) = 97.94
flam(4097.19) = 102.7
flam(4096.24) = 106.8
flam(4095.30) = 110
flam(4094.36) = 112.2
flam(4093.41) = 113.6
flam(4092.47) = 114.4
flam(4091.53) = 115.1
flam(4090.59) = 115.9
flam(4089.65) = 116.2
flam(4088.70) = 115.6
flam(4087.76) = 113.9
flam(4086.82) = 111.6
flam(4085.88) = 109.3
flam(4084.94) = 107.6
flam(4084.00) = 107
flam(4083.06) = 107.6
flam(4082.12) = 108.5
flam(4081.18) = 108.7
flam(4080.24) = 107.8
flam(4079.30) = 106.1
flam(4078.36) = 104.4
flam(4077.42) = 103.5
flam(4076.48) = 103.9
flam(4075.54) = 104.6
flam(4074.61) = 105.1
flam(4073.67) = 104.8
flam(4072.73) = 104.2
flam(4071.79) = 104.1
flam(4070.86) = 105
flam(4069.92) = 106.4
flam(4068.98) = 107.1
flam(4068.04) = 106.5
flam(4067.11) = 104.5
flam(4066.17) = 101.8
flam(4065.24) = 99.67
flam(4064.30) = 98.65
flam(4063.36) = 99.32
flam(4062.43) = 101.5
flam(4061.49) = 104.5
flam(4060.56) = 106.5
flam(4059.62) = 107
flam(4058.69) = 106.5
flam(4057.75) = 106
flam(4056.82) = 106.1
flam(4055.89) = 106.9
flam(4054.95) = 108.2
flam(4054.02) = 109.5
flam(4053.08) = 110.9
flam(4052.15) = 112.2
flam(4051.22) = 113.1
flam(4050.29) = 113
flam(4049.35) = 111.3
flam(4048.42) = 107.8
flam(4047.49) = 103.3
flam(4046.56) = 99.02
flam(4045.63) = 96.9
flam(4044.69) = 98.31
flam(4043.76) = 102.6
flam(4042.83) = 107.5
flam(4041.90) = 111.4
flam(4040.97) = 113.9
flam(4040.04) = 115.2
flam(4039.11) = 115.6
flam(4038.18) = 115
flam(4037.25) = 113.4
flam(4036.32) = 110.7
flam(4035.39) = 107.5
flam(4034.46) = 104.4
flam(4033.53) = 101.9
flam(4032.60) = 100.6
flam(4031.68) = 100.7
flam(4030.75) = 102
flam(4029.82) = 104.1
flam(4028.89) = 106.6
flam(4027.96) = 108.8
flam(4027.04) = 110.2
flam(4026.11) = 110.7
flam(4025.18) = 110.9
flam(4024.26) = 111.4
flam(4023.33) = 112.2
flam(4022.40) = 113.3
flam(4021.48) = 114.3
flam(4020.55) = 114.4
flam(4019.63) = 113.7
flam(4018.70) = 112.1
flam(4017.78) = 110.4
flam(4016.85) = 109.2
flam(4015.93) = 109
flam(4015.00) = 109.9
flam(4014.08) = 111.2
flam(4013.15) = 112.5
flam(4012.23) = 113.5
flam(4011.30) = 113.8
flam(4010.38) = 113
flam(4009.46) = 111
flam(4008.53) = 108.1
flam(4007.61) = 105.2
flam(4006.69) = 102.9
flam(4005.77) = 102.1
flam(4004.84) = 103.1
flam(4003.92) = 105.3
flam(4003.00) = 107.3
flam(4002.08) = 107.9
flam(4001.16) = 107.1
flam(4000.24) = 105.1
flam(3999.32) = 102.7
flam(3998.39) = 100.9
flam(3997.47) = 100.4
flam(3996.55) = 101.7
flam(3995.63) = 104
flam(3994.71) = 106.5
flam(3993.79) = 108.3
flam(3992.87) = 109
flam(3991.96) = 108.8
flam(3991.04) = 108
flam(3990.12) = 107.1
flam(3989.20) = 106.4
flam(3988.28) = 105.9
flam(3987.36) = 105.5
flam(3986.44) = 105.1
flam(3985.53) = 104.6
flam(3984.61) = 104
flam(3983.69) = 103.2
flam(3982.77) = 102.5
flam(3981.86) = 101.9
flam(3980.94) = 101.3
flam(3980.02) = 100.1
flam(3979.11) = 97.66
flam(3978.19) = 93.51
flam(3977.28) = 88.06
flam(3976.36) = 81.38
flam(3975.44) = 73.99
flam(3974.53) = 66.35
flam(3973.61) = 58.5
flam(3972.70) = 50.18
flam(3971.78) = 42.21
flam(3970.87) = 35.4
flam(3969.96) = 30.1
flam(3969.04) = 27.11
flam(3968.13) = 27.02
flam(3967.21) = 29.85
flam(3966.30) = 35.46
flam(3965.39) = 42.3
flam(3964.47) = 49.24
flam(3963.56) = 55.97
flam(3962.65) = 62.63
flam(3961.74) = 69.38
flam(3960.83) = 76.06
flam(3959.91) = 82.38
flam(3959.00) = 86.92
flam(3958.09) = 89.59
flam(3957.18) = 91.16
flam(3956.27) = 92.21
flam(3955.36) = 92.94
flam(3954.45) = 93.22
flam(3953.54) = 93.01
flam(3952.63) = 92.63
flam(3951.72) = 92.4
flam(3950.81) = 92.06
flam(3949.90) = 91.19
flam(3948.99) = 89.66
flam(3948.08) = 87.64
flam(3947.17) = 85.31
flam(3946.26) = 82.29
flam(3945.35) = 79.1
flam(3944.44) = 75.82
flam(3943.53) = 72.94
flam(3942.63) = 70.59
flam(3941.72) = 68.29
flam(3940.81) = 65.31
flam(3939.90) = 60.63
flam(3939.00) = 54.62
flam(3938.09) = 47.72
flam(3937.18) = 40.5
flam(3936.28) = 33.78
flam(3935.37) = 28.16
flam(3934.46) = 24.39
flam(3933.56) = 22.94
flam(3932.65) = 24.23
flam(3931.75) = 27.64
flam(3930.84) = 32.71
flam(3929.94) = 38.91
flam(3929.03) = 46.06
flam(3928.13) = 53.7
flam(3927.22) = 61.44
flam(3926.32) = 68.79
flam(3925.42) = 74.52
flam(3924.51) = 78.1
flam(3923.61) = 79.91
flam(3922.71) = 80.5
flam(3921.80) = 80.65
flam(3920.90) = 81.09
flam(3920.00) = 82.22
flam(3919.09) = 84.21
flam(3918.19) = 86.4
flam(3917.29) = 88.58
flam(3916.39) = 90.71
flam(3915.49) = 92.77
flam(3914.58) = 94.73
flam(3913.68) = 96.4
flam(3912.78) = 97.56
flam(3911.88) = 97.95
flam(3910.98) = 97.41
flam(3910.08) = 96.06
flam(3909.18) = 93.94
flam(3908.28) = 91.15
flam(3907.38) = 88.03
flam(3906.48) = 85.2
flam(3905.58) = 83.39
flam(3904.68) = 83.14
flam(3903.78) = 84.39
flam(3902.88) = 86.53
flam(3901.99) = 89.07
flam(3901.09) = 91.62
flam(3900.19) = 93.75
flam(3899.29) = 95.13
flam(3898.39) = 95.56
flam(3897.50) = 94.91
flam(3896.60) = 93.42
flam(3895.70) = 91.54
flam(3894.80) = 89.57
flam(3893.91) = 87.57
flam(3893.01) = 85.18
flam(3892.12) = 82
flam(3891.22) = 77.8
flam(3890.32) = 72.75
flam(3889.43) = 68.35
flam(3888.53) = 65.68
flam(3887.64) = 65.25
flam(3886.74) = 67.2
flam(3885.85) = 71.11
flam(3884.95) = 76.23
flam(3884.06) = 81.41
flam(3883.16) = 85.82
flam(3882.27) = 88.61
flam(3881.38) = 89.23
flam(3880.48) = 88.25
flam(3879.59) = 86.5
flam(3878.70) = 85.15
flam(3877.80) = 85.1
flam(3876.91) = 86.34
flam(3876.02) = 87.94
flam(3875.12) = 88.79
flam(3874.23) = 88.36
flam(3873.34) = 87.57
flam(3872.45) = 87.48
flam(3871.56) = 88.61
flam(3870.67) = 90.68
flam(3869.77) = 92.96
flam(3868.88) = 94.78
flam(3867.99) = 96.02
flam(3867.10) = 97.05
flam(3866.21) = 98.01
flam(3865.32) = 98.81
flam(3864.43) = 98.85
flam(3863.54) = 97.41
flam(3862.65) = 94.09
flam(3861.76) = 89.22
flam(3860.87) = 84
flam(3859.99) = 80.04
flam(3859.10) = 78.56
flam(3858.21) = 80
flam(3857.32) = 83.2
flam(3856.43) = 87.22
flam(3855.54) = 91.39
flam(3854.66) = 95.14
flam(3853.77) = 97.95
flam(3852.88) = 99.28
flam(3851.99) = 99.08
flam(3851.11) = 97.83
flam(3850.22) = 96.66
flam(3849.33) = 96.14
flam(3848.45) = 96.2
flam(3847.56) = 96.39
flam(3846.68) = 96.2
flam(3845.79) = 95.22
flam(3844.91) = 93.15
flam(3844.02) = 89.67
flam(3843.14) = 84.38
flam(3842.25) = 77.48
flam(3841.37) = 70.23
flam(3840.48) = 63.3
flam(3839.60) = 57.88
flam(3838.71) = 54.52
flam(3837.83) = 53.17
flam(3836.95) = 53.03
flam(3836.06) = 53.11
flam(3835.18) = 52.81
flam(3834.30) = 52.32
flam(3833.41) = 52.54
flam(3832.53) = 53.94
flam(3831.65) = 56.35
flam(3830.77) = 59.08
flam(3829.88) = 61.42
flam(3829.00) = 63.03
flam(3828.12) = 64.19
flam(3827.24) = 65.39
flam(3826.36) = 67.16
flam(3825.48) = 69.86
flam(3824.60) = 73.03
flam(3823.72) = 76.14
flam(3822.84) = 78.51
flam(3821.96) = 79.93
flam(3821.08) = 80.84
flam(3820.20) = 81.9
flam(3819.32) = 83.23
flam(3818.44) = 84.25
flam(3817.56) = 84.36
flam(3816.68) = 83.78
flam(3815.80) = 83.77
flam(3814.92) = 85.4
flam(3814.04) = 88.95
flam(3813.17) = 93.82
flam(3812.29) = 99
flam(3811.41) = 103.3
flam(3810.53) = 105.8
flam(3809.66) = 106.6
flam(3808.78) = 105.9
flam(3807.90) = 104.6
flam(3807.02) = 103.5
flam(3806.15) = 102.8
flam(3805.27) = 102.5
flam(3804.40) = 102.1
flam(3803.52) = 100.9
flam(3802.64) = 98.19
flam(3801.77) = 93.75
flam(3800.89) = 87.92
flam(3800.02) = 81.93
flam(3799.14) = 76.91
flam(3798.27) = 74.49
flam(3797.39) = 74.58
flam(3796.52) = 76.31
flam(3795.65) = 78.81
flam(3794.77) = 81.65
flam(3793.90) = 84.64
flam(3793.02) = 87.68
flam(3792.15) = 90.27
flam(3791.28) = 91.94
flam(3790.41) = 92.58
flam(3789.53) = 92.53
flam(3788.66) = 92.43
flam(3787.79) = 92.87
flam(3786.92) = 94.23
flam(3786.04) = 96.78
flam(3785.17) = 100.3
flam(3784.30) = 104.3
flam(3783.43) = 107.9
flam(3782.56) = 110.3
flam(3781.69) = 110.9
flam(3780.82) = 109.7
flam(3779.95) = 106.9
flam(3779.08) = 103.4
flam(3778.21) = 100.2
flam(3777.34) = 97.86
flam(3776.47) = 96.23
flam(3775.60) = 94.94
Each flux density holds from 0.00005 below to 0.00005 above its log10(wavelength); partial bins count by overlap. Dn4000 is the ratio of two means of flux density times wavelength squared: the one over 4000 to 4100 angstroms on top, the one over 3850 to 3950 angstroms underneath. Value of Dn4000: 1.5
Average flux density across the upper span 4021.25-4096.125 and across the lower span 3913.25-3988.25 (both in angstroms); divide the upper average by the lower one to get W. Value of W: 1.51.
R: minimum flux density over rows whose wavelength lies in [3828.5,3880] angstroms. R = 52.32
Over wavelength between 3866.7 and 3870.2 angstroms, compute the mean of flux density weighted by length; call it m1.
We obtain 95.2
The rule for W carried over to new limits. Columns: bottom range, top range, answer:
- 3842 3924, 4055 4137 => 1.22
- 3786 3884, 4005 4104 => 1.26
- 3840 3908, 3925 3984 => 0.76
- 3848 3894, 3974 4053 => 1.21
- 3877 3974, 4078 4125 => 1.47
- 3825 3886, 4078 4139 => 1.34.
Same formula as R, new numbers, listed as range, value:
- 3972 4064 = 50.18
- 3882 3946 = 22.94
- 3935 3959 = 28.16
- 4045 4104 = 83.79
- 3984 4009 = 100.4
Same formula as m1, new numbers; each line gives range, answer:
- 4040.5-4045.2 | 107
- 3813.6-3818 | 85.3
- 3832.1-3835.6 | 52.9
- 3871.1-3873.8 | 88.1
